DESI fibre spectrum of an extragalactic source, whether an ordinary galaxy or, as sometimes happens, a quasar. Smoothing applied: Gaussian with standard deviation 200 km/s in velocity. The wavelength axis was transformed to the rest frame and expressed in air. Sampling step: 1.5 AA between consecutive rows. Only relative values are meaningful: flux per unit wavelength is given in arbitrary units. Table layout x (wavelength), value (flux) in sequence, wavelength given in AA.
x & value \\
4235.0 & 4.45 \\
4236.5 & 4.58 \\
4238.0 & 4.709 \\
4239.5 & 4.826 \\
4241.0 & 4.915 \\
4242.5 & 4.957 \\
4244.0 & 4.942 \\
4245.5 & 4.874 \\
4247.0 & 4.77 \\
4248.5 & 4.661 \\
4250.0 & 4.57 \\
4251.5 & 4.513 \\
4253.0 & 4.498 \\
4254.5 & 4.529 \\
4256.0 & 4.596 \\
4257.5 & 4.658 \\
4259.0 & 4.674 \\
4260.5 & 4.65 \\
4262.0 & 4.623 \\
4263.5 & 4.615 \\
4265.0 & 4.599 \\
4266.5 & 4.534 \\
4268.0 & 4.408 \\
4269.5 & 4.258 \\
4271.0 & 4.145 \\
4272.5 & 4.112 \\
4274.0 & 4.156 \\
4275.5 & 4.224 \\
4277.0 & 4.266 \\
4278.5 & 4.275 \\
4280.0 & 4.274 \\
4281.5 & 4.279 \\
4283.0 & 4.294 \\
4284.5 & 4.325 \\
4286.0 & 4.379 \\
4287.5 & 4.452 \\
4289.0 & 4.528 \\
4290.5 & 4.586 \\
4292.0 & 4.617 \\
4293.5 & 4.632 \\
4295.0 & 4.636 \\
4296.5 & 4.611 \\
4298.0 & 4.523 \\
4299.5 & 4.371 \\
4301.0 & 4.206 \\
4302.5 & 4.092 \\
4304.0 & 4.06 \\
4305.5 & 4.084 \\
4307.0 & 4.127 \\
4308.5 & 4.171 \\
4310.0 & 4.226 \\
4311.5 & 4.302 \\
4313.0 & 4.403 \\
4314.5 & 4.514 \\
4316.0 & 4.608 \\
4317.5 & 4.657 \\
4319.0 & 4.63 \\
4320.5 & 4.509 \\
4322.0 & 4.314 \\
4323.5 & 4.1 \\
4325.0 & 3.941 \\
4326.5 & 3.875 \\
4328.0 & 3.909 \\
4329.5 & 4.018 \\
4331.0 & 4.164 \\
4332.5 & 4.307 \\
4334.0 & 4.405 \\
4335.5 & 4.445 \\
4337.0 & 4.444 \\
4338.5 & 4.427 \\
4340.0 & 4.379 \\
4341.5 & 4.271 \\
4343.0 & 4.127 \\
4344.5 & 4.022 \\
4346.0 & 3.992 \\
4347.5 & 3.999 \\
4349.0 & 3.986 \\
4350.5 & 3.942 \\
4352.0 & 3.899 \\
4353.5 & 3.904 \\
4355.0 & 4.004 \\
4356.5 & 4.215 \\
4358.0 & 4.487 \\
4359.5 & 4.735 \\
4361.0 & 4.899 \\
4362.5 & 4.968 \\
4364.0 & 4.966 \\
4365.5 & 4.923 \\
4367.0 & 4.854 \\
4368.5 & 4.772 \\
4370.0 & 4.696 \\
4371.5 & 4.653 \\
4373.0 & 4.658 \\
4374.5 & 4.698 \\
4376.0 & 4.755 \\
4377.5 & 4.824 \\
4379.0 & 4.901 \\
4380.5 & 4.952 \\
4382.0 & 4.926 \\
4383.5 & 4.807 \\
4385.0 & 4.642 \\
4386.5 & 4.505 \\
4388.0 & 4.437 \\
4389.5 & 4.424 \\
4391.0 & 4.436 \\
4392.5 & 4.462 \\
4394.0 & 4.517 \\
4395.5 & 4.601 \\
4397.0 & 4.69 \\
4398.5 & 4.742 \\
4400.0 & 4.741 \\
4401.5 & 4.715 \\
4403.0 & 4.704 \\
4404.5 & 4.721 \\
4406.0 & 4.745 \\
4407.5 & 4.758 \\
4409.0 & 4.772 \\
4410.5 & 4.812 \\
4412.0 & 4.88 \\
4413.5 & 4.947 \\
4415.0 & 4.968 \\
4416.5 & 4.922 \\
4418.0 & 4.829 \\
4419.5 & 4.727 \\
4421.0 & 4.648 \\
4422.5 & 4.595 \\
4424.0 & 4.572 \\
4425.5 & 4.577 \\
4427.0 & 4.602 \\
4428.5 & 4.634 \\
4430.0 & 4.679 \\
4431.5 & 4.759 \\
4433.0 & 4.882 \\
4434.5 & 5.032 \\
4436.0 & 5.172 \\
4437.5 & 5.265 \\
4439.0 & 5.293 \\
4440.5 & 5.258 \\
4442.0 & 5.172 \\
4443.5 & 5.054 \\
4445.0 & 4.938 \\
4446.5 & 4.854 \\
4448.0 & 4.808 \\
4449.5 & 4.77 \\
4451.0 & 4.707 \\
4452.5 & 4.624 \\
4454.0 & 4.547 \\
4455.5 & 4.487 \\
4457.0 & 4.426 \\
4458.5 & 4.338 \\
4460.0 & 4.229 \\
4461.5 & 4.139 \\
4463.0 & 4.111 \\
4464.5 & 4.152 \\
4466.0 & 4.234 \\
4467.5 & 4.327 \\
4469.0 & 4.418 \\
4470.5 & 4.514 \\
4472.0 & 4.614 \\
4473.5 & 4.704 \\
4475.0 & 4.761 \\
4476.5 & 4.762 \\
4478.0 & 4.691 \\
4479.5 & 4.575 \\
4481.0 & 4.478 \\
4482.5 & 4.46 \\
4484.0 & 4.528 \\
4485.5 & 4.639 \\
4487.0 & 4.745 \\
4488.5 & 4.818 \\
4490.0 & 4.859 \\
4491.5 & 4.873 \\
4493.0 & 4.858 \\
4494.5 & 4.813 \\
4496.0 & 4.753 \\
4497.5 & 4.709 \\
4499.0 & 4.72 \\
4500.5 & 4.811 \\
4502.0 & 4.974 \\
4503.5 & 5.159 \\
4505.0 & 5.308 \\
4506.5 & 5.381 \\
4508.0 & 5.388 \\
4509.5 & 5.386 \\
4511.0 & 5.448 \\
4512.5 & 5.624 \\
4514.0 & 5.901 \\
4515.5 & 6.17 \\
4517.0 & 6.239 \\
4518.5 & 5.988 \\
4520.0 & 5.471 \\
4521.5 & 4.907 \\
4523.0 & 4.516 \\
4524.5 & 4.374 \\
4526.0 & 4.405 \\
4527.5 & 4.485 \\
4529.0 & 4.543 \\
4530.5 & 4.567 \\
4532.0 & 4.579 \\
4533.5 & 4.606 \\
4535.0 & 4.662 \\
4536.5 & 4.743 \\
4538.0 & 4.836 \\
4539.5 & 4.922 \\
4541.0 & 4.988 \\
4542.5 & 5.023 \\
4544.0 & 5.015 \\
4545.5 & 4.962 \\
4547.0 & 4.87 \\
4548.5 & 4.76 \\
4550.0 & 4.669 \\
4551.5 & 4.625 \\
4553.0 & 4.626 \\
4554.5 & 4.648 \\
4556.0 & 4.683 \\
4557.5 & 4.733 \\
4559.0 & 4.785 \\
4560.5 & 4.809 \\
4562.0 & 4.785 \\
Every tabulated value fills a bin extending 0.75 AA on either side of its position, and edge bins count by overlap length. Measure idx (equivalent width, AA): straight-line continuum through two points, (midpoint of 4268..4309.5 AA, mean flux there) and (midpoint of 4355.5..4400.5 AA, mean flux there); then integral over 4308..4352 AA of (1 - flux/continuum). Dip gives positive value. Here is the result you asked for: 2.5 AA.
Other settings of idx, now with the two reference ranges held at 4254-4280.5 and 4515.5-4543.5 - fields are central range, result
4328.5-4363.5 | 2.3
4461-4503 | 1.9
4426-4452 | -1.0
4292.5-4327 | 1.3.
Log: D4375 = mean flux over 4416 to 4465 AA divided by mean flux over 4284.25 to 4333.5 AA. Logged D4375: 1.09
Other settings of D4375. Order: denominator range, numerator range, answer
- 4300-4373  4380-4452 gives 1.10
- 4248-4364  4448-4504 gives 1.06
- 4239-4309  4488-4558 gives 1.11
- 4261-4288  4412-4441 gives 1.12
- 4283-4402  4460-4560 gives 1.09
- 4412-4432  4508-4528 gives 1.12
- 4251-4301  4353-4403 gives 1.05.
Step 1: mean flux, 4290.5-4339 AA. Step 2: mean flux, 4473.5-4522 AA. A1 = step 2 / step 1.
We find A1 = 1.2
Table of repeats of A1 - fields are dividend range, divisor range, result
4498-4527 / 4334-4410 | 1.16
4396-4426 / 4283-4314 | 1.09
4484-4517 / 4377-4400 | 1.10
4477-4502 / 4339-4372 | 1.07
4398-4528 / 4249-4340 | 1.10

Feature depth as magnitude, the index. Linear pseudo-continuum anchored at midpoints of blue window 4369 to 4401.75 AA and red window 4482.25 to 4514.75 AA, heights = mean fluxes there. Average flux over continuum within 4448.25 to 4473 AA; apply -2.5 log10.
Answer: 0.11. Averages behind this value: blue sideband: 4.67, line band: 4.43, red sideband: 5.02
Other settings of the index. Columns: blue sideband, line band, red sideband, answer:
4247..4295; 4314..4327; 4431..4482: 0.04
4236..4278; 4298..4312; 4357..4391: 0.11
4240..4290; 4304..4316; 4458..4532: 0.07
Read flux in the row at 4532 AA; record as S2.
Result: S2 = 4.579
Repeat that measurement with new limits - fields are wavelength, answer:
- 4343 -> 4.127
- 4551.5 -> 4.625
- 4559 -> 4.785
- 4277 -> 4.266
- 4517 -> 6.239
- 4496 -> 4.753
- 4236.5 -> 4.58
